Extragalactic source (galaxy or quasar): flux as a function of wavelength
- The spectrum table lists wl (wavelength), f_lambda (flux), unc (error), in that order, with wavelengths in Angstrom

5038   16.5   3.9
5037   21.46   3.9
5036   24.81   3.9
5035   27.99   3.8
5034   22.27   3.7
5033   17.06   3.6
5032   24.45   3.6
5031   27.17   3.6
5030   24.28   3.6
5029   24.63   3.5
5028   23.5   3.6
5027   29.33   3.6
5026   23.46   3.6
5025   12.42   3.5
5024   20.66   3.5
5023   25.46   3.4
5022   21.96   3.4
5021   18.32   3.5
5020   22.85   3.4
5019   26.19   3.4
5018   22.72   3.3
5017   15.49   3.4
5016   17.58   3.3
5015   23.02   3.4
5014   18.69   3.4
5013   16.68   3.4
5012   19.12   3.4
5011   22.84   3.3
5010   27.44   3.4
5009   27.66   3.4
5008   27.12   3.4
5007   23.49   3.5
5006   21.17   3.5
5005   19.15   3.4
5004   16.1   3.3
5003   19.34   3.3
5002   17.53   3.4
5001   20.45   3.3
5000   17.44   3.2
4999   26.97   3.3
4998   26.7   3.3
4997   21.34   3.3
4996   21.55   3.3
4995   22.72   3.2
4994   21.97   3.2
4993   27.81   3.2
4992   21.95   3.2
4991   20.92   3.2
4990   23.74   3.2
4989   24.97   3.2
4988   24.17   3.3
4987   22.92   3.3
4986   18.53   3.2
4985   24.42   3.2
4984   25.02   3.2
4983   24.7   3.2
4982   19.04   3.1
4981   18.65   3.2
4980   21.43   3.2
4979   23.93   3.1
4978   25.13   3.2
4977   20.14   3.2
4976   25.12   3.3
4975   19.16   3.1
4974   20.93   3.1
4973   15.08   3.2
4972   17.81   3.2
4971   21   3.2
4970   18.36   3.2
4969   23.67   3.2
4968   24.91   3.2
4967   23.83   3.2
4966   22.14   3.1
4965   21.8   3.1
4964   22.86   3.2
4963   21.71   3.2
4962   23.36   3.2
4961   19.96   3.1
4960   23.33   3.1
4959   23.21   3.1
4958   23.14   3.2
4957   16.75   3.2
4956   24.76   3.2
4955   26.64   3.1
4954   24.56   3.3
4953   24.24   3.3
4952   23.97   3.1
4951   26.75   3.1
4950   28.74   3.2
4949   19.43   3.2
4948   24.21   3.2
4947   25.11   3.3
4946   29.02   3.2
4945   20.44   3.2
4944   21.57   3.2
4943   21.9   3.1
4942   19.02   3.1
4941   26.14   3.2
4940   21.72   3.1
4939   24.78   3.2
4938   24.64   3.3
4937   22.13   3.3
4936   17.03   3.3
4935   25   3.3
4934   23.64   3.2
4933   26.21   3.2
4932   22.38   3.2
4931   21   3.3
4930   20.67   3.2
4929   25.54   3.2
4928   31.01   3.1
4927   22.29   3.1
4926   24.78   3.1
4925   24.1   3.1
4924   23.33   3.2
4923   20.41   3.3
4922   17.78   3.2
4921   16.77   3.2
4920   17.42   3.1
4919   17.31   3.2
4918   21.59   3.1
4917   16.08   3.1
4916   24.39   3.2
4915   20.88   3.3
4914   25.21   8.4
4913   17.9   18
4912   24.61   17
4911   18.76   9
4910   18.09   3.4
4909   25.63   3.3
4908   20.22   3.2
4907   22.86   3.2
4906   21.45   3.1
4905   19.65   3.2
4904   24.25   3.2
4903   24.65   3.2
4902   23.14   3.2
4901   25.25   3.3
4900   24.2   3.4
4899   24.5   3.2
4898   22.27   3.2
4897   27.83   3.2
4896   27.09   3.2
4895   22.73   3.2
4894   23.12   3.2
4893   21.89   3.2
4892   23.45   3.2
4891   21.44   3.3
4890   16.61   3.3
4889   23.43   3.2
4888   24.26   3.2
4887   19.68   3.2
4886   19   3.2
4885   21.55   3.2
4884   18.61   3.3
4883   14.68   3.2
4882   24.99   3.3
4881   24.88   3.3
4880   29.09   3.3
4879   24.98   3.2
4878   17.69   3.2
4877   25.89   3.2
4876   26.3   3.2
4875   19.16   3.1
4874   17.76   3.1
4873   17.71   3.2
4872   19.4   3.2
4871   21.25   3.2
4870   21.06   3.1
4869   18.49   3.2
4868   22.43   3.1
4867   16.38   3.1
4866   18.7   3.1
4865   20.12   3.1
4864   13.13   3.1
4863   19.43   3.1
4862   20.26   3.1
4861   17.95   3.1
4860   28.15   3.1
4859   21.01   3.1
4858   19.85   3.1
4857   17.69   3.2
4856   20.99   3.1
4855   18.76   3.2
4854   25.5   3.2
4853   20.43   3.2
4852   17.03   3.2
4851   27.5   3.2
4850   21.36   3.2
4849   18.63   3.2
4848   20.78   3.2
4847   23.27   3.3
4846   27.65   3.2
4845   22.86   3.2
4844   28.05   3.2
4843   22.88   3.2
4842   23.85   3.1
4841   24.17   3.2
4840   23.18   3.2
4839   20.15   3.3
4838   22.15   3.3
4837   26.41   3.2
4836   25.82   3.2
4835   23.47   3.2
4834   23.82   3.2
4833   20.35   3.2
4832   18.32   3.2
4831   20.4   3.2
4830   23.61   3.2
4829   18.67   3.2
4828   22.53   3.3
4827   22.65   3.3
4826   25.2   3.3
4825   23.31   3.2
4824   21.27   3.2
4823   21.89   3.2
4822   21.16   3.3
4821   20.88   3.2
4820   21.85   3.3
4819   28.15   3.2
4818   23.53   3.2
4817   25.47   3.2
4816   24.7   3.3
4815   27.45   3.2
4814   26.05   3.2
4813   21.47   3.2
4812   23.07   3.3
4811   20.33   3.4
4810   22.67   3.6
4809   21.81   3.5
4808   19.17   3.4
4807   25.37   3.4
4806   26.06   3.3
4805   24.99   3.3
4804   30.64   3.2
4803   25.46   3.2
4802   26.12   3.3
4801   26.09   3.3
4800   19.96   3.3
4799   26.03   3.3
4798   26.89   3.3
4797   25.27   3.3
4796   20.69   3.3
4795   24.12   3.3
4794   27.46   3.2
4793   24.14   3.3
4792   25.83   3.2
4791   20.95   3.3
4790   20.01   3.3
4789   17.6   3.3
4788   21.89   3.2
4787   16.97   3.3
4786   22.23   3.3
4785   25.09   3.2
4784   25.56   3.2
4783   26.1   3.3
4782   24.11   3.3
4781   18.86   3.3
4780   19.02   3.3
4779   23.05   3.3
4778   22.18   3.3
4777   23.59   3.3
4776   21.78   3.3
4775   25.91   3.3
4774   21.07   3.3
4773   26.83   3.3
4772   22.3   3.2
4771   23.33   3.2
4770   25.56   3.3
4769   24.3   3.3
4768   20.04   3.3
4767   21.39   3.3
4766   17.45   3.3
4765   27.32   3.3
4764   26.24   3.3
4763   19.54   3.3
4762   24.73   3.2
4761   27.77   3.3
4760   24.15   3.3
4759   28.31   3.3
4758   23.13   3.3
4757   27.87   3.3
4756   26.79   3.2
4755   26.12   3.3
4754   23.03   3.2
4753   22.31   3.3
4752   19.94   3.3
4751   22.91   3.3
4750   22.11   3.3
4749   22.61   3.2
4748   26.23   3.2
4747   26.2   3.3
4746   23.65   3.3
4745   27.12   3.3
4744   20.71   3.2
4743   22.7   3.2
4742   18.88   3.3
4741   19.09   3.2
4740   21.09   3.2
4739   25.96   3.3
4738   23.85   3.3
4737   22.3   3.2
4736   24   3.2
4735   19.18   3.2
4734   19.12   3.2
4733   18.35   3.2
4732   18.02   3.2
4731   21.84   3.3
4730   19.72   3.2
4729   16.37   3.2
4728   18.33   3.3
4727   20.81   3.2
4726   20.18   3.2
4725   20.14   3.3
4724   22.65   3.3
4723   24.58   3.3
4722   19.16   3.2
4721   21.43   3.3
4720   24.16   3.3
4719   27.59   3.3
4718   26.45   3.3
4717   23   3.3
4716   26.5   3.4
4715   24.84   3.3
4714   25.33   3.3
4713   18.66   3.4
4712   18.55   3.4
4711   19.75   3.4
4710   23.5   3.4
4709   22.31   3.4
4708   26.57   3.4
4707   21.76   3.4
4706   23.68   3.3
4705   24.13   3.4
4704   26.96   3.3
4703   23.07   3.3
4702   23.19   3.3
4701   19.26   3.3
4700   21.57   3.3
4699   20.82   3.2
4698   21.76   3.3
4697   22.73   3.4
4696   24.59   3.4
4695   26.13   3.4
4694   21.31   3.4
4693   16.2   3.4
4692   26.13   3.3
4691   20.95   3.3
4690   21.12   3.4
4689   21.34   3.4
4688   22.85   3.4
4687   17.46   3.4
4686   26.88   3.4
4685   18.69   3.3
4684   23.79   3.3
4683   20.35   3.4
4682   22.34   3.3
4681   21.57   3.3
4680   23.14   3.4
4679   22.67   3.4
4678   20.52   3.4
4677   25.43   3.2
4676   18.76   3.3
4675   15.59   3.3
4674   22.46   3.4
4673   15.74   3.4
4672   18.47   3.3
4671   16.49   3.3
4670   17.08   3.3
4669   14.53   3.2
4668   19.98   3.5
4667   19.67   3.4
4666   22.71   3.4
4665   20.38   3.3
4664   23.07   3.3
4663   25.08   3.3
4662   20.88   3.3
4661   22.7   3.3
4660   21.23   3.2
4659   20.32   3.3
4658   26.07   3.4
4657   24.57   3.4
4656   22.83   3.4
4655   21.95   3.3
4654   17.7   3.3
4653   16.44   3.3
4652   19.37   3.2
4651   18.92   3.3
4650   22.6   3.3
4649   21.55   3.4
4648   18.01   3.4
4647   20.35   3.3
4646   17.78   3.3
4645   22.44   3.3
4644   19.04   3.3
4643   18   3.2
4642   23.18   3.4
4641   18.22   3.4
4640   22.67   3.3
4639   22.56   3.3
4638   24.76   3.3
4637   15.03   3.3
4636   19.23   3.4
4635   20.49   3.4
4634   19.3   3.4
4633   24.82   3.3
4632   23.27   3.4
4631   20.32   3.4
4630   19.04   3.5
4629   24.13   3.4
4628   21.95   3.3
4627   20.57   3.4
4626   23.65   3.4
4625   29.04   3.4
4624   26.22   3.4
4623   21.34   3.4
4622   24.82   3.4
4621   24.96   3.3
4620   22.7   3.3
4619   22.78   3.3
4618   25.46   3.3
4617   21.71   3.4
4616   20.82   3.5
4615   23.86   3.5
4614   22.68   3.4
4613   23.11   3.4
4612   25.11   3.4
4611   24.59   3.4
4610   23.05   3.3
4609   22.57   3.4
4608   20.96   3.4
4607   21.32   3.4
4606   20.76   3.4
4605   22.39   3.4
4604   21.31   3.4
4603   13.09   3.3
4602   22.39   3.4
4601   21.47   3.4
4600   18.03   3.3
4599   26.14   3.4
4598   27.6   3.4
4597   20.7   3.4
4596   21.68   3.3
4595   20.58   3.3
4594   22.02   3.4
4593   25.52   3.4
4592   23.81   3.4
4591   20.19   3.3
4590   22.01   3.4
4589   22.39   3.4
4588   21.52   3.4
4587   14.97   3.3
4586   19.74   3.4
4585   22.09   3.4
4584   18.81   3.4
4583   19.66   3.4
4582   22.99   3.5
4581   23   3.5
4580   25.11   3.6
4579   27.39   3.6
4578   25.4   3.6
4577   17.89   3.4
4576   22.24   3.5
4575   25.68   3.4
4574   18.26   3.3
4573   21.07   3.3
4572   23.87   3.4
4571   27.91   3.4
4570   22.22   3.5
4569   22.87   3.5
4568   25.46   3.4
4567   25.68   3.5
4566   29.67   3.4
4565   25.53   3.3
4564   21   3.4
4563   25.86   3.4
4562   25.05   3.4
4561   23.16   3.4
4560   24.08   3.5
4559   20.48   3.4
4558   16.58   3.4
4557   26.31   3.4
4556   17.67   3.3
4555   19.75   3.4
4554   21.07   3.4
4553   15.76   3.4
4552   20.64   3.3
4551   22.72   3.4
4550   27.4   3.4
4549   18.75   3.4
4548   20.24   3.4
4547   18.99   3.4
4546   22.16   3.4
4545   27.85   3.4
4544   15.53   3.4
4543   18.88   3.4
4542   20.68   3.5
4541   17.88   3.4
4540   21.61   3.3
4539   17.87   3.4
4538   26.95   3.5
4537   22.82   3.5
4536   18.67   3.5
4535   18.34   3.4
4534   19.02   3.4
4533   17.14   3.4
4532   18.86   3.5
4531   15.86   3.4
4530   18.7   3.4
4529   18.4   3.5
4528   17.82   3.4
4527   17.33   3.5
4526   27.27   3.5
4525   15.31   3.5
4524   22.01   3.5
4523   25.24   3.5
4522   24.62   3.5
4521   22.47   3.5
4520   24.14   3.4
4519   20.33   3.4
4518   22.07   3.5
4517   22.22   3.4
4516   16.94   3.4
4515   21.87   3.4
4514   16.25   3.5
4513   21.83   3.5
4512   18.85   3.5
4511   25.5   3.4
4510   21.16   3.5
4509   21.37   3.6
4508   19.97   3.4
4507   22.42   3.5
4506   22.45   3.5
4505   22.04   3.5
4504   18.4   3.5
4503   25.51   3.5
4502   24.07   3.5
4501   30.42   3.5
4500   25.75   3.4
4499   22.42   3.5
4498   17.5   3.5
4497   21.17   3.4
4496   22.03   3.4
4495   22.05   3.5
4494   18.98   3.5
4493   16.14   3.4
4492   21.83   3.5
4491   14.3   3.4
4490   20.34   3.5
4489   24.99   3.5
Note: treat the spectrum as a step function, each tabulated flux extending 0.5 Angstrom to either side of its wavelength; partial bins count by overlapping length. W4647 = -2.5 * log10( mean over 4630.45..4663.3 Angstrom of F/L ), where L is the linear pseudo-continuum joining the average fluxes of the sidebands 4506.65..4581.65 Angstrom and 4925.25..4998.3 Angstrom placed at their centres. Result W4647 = 0.05 mag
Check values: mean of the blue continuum 21.6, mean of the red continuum 22.9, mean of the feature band 20.9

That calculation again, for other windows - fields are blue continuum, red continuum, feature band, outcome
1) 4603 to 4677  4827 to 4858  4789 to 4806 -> -0.11 mag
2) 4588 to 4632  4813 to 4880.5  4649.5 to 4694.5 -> 0.08 mag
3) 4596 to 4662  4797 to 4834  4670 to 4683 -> 0.11 mag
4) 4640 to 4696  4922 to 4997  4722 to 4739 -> 0.03 mag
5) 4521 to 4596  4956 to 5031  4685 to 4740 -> -0.02 mag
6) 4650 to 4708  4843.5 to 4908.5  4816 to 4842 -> -0.06 mag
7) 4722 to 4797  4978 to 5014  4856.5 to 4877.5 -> 0.12 mag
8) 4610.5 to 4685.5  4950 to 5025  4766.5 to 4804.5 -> -0.08 mag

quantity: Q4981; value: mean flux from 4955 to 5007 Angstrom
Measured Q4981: 21.9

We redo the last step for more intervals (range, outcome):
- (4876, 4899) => 22.6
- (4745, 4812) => 23.6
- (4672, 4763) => 22.4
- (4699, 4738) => 22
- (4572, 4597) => 21.9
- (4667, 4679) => 18.9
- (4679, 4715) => 22.3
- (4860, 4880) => 20.3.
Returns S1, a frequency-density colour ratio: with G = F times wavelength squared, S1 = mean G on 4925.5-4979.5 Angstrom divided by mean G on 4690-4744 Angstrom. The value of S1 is 1.1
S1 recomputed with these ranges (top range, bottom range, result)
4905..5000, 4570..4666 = 1.18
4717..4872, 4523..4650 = 1.14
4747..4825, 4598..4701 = 1.16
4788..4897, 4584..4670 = 1.14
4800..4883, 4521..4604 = 1.17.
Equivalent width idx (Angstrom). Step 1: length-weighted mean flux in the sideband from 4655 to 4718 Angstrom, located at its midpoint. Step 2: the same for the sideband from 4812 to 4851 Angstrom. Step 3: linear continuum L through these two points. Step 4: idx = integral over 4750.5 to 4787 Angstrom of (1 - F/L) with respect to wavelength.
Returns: -1.5 Angstrom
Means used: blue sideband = 21.8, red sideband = 23.1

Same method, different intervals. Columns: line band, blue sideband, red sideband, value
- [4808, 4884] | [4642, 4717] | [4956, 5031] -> -1.1 Angstrom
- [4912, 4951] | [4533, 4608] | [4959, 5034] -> -0.9 Angstrom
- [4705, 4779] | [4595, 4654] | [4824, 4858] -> -2.5 Angstrom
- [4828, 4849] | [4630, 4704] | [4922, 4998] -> -0.8 Angstrom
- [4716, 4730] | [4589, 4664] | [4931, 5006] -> 0.0 Angstrom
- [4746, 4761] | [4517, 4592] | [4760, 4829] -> -0.9 Angstrom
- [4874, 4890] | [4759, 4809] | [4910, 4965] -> 0.7 Angstrom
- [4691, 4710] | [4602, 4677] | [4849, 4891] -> -1.6 Angstrom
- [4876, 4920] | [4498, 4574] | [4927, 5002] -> 0.7 Angstrom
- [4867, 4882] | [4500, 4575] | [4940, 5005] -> 0.3 Angstrom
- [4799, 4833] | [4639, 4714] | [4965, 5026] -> -3.0 Angstrom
